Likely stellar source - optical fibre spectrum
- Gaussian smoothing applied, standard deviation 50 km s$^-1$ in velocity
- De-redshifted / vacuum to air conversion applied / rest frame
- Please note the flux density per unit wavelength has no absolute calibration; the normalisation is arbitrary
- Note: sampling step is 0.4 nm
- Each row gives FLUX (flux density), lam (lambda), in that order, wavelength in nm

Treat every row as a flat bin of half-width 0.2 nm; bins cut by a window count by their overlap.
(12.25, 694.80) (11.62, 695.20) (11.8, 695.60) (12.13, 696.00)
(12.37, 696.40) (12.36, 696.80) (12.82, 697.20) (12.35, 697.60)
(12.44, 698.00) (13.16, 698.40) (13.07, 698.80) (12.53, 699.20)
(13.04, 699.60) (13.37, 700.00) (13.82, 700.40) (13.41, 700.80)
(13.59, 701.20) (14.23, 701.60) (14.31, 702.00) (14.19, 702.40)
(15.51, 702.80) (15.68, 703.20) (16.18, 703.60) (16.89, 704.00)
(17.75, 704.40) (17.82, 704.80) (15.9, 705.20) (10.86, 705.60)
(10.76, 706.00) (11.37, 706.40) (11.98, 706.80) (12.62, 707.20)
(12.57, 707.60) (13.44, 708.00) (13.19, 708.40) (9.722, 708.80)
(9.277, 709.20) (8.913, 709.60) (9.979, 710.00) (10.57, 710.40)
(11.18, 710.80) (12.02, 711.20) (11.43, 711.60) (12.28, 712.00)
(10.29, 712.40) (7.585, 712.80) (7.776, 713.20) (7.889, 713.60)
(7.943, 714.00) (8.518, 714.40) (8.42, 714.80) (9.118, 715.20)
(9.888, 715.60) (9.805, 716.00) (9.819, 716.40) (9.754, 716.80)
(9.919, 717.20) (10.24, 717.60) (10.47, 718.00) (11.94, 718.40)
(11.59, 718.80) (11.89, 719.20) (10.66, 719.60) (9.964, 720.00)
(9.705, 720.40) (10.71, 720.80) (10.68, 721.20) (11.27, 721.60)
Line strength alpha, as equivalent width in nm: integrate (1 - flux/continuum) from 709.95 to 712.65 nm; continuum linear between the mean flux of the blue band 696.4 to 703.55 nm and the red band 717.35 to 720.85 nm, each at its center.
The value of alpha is 0.183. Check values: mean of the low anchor 13.5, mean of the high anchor 10.8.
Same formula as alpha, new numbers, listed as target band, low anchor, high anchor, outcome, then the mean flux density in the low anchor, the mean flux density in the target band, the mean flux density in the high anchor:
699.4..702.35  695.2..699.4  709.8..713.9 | -0.46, 12.5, 13.7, 10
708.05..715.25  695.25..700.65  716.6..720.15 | 0.96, 12.7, 9.87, 10.7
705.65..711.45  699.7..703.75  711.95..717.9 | 0.22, 14.4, 11.2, 9.23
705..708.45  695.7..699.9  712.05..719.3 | -0.42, 12.6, 12.5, 9.63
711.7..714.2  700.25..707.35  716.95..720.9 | 0.63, 14.3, 9.06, 10.7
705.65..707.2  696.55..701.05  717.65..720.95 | 0.09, 12.9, 11.5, 10.8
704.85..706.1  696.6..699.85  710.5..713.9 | -0.22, 12.7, 13.3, 10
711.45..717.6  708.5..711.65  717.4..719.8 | 0.81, 10.4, 9.37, 11.1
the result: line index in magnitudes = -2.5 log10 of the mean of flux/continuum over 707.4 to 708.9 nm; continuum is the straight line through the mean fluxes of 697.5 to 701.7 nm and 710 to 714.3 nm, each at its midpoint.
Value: -0.14 mag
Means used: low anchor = 13.2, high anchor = 9.87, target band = 12.4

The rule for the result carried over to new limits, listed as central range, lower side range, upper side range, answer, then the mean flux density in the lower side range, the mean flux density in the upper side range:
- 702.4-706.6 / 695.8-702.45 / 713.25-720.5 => -0.22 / 13.1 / 9.82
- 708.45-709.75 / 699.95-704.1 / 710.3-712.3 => 0.25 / 14.6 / 11.5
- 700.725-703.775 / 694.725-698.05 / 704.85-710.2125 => -0.22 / 12.2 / 11.8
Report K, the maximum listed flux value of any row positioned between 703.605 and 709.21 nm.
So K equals 17.82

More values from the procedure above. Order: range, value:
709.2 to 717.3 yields 12.28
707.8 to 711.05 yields 13.44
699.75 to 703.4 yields 15.68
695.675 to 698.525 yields 13.16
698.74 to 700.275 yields 13.37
